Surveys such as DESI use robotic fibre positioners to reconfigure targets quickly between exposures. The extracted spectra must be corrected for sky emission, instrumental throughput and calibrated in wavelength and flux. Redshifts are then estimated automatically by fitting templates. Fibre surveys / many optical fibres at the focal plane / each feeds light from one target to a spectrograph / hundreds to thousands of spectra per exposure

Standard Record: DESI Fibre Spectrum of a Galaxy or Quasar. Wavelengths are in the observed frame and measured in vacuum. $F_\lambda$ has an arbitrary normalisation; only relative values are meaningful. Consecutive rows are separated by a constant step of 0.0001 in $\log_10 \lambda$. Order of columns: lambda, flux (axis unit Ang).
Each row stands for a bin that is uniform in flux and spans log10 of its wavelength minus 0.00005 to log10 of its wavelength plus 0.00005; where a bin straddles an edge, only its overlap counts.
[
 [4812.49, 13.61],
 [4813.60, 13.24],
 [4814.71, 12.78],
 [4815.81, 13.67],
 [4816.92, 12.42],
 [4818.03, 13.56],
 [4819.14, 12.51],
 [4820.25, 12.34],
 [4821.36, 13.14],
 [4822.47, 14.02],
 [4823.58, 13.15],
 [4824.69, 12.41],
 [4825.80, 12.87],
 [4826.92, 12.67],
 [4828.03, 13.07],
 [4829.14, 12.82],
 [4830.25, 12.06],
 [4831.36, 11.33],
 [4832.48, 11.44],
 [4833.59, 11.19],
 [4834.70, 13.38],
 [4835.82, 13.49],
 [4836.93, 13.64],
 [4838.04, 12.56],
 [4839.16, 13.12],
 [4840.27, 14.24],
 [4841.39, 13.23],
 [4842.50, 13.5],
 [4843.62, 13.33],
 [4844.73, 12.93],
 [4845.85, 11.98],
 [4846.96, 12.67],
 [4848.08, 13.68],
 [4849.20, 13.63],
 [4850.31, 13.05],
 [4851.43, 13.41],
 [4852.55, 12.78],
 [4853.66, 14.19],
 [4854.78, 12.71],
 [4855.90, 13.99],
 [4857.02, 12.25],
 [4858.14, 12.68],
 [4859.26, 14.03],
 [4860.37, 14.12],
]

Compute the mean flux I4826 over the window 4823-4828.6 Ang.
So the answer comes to 12.8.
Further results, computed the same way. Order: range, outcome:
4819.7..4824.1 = 13.2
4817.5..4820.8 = 12.8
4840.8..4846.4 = 13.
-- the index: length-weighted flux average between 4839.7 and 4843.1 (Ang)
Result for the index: 13.6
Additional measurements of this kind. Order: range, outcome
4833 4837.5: 12.9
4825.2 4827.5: 12.7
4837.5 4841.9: 13.3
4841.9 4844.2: 13.4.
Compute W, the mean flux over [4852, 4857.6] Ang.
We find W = 13.2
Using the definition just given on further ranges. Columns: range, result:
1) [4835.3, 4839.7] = 13.2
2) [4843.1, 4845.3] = 13.1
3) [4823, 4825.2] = 12.8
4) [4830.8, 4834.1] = 11.3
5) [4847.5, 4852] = 13.4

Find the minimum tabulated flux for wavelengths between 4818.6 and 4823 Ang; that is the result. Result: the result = 12.34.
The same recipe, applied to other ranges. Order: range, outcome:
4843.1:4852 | 11.98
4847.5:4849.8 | 13.63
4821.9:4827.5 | 12.41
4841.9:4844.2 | 13.33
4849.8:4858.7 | 12.25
